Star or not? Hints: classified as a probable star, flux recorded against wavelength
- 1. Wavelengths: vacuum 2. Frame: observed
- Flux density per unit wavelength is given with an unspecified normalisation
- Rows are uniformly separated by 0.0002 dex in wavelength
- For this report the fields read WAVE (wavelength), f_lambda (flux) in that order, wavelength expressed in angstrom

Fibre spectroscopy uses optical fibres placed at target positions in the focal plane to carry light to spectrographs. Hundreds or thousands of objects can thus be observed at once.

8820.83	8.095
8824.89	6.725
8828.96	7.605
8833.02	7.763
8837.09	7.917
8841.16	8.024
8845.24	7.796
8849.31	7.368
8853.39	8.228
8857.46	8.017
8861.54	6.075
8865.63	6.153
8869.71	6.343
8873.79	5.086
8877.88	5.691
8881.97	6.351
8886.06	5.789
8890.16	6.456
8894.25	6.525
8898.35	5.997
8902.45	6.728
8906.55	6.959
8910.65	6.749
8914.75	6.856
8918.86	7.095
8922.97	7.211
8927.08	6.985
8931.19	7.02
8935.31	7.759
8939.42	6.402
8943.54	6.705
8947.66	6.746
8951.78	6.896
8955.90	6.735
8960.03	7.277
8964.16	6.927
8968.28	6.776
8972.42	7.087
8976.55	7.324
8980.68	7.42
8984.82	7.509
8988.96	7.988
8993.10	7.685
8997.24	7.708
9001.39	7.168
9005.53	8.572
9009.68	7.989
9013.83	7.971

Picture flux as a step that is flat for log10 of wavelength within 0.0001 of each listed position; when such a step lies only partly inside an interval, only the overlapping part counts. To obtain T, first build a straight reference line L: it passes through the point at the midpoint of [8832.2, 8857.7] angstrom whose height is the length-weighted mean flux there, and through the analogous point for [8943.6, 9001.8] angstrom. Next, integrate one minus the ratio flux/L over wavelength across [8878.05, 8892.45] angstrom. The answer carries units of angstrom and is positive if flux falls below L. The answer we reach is 2.86 angstrom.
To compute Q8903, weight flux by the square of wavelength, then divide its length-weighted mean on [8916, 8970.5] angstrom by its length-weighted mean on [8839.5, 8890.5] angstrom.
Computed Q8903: 1.05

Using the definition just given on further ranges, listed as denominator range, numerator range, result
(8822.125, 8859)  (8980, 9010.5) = 1.04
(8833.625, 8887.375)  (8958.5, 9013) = 1.12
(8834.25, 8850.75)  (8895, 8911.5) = 0.86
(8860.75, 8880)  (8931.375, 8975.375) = 1.21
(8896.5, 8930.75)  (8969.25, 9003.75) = 1.11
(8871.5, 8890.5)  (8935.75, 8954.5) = 1.18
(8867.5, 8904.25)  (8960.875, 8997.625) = 1.23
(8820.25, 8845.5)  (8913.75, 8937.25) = 0.95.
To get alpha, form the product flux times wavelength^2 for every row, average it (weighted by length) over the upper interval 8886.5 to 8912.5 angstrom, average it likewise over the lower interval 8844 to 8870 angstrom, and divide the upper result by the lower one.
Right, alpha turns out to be 0.9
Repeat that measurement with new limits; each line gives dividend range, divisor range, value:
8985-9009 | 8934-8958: 1.15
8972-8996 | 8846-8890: 1.18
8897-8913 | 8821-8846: 0.88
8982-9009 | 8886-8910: 1.23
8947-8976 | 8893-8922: 1.05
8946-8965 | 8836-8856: 0.90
